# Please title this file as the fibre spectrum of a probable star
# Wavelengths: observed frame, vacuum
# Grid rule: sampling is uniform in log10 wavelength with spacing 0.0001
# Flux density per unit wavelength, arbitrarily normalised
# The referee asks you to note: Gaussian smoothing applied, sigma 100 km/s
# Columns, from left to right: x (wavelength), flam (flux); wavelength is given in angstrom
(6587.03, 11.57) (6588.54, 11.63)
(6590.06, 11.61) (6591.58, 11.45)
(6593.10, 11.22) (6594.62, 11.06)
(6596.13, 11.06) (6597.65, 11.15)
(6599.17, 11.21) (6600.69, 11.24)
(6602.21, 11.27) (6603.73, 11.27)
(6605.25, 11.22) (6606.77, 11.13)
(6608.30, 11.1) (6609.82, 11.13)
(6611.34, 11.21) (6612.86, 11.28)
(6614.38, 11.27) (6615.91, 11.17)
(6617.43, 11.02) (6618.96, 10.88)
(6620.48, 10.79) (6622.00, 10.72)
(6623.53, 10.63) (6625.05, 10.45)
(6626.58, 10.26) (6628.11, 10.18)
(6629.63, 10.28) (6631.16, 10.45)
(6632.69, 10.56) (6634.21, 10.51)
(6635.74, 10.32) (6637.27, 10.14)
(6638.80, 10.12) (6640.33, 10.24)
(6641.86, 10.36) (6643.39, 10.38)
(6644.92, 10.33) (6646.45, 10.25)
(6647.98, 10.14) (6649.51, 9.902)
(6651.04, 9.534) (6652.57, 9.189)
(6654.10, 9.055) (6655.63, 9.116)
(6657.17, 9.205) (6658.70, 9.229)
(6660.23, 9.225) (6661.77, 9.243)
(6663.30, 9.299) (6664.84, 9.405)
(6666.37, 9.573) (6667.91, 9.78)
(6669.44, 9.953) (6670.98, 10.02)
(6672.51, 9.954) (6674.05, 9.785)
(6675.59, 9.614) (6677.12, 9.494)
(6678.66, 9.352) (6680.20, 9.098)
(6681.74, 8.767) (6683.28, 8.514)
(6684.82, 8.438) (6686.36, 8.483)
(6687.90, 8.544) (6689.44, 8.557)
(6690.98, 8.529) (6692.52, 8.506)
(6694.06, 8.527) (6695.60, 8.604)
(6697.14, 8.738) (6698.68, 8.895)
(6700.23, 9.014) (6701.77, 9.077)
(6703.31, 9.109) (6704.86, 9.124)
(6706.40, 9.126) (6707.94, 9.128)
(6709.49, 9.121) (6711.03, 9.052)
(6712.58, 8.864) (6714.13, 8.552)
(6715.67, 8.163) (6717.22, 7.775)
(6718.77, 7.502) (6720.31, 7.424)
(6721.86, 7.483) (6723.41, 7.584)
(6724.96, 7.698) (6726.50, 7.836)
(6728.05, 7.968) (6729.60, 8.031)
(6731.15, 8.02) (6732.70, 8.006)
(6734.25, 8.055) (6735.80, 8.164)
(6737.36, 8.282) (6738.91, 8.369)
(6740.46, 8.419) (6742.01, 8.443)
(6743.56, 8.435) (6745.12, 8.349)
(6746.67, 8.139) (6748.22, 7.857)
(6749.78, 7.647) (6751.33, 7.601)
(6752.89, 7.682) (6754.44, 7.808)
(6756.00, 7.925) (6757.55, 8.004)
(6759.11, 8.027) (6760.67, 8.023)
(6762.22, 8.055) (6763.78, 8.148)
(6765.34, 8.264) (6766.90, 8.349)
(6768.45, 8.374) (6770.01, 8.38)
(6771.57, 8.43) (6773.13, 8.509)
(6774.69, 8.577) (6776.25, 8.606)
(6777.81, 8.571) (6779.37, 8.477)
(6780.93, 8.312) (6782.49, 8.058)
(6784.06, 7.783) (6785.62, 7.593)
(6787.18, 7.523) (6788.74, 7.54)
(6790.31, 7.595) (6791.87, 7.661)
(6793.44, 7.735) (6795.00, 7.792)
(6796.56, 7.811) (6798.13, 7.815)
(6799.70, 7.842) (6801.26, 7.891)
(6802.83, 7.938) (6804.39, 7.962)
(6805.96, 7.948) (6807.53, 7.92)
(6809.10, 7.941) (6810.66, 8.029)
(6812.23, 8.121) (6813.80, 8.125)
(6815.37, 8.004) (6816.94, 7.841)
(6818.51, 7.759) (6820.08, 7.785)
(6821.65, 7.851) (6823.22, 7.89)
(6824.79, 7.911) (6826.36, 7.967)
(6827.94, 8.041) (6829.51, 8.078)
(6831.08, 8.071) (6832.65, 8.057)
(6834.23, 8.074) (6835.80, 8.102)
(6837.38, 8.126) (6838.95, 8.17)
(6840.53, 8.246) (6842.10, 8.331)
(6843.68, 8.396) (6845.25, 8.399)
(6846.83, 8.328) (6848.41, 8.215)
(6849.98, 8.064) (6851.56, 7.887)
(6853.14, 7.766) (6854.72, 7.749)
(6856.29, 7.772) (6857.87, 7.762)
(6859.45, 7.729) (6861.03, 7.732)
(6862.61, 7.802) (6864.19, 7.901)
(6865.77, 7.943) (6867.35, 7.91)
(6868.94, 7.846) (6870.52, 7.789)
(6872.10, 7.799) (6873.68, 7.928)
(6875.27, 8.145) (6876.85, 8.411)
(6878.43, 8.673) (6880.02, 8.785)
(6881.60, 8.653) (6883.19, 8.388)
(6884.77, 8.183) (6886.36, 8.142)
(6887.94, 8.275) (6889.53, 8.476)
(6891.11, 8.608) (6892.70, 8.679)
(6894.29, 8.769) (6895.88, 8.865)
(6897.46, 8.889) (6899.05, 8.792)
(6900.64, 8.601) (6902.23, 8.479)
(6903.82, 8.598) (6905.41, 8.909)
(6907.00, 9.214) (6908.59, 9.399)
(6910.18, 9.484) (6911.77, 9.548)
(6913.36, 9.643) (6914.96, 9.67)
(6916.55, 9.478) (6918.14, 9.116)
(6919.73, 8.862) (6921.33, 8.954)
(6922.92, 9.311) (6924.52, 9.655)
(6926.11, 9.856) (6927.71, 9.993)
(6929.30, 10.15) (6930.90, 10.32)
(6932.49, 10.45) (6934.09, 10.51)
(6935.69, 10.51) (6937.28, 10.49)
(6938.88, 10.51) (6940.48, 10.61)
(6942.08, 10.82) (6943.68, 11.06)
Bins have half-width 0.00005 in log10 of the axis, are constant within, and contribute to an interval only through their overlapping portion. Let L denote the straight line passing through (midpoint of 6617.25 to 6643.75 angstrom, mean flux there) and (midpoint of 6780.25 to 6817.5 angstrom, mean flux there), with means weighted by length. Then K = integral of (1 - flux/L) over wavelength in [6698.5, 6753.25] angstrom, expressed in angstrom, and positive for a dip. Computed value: 4.3 angstrom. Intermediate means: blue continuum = 10.4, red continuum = 7.86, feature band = 8.27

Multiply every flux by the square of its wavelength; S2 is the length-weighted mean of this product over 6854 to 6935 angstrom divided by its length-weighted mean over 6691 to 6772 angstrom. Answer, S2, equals 1.1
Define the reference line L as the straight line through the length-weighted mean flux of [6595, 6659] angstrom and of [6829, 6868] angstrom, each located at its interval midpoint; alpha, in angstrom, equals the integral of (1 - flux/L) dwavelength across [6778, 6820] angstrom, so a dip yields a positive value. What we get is 3.4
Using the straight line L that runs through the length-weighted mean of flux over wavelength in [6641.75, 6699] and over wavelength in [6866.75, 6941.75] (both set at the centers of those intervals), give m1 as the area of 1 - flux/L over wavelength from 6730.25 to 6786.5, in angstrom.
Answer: 6.5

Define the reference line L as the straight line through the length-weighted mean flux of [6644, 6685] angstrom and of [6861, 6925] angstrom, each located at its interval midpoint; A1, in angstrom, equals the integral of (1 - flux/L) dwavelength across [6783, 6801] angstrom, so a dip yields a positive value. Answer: 2.6 angstrom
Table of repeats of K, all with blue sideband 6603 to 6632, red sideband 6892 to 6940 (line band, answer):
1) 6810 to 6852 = 7.6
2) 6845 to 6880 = 6.2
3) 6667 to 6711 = 6.1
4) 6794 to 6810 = 3.4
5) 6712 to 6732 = 4.8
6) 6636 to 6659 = 1.9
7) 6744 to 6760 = 3.6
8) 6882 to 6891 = 1.2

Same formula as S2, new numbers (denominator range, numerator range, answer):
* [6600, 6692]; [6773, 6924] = 0.88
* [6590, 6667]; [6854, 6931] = 0.90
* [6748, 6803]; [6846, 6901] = 1.05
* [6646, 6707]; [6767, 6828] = 0.90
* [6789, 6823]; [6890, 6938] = 1.23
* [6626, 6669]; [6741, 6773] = 0.85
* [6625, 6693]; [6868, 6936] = 1.01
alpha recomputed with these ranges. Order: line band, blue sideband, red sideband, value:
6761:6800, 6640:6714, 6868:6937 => 4.6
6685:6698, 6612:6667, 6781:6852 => 1.3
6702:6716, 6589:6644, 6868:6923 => 1.6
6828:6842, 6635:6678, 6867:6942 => 1.7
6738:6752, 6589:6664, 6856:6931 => 2.2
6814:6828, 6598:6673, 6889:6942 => 2.7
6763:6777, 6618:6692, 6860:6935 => 1.4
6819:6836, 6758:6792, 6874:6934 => 1.1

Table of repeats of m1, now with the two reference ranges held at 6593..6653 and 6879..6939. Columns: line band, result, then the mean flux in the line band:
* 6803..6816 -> 2.31 angstrom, 8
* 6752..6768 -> 3.12 angstrom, 8.03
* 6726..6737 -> 2.27 angstrom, 8.02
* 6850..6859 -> 1.60 angstrom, 7.81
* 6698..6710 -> 1.39 angstrom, 9.07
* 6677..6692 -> 2.34 angstrom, 8.74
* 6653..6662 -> 1.13 angstrom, 9.17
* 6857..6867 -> 1.74 angstrom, 7.82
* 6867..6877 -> 1.55 angstrom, 7.95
